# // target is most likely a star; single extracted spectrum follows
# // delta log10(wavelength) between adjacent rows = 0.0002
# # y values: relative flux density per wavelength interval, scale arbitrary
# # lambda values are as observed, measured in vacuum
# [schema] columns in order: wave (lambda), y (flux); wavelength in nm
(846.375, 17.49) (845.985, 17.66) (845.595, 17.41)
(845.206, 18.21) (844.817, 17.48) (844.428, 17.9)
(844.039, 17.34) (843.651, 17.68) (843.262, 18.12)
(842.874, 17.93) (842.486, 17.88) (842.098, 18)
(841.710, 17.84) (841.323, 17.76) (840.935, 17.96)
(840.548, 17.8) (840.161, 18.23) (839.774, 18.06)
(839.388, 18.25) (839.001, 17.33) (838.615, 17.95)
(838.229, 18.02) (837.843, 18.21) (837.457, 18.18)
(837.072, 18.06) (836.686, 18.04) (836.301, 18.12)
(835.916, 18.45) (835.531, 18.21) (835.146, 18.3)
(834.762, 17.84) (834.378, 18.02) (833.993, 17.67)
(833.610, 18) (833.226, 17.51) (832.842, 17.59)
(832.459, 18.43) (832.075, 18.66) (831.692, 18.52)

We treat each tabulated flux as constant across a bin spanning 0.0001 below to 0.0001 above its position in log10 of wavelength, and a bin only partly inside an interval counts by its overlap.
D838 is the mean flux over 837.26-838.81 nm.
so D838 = 18.1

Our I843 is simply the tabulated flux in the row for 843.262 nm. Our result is 18.12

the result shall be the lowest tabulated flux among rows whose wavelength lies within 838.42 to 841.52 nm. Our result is 17.33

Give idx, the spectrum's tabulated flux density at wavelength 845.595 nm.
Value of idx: 17.41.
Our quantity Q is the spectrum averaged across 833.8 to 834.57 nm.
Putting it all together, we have 17.9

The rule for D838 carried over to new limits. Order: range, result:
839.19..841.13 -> 18.1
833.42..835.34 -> 18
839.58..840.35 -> 18.2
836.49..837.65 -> 18.1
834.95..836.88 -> 18.2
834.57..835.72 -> 18.1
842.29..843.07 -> 17.9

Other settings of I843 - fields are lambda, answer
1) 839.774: 18.06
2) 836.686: 18.04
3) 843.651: 17.68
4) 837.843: 18.21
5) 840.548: 17.8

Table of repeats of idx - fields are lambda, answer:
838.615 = 17.95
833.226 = 17.51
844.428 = 17.9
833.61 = 18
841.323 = 17.76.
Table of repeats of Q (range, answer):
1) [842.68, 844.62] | 17.8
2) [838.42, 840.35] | 18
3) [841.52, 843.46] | 17.9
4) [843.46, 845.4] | 17.7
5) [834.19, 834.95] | 17.9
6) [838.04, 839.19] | 17.8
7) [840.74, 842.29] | 17.9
